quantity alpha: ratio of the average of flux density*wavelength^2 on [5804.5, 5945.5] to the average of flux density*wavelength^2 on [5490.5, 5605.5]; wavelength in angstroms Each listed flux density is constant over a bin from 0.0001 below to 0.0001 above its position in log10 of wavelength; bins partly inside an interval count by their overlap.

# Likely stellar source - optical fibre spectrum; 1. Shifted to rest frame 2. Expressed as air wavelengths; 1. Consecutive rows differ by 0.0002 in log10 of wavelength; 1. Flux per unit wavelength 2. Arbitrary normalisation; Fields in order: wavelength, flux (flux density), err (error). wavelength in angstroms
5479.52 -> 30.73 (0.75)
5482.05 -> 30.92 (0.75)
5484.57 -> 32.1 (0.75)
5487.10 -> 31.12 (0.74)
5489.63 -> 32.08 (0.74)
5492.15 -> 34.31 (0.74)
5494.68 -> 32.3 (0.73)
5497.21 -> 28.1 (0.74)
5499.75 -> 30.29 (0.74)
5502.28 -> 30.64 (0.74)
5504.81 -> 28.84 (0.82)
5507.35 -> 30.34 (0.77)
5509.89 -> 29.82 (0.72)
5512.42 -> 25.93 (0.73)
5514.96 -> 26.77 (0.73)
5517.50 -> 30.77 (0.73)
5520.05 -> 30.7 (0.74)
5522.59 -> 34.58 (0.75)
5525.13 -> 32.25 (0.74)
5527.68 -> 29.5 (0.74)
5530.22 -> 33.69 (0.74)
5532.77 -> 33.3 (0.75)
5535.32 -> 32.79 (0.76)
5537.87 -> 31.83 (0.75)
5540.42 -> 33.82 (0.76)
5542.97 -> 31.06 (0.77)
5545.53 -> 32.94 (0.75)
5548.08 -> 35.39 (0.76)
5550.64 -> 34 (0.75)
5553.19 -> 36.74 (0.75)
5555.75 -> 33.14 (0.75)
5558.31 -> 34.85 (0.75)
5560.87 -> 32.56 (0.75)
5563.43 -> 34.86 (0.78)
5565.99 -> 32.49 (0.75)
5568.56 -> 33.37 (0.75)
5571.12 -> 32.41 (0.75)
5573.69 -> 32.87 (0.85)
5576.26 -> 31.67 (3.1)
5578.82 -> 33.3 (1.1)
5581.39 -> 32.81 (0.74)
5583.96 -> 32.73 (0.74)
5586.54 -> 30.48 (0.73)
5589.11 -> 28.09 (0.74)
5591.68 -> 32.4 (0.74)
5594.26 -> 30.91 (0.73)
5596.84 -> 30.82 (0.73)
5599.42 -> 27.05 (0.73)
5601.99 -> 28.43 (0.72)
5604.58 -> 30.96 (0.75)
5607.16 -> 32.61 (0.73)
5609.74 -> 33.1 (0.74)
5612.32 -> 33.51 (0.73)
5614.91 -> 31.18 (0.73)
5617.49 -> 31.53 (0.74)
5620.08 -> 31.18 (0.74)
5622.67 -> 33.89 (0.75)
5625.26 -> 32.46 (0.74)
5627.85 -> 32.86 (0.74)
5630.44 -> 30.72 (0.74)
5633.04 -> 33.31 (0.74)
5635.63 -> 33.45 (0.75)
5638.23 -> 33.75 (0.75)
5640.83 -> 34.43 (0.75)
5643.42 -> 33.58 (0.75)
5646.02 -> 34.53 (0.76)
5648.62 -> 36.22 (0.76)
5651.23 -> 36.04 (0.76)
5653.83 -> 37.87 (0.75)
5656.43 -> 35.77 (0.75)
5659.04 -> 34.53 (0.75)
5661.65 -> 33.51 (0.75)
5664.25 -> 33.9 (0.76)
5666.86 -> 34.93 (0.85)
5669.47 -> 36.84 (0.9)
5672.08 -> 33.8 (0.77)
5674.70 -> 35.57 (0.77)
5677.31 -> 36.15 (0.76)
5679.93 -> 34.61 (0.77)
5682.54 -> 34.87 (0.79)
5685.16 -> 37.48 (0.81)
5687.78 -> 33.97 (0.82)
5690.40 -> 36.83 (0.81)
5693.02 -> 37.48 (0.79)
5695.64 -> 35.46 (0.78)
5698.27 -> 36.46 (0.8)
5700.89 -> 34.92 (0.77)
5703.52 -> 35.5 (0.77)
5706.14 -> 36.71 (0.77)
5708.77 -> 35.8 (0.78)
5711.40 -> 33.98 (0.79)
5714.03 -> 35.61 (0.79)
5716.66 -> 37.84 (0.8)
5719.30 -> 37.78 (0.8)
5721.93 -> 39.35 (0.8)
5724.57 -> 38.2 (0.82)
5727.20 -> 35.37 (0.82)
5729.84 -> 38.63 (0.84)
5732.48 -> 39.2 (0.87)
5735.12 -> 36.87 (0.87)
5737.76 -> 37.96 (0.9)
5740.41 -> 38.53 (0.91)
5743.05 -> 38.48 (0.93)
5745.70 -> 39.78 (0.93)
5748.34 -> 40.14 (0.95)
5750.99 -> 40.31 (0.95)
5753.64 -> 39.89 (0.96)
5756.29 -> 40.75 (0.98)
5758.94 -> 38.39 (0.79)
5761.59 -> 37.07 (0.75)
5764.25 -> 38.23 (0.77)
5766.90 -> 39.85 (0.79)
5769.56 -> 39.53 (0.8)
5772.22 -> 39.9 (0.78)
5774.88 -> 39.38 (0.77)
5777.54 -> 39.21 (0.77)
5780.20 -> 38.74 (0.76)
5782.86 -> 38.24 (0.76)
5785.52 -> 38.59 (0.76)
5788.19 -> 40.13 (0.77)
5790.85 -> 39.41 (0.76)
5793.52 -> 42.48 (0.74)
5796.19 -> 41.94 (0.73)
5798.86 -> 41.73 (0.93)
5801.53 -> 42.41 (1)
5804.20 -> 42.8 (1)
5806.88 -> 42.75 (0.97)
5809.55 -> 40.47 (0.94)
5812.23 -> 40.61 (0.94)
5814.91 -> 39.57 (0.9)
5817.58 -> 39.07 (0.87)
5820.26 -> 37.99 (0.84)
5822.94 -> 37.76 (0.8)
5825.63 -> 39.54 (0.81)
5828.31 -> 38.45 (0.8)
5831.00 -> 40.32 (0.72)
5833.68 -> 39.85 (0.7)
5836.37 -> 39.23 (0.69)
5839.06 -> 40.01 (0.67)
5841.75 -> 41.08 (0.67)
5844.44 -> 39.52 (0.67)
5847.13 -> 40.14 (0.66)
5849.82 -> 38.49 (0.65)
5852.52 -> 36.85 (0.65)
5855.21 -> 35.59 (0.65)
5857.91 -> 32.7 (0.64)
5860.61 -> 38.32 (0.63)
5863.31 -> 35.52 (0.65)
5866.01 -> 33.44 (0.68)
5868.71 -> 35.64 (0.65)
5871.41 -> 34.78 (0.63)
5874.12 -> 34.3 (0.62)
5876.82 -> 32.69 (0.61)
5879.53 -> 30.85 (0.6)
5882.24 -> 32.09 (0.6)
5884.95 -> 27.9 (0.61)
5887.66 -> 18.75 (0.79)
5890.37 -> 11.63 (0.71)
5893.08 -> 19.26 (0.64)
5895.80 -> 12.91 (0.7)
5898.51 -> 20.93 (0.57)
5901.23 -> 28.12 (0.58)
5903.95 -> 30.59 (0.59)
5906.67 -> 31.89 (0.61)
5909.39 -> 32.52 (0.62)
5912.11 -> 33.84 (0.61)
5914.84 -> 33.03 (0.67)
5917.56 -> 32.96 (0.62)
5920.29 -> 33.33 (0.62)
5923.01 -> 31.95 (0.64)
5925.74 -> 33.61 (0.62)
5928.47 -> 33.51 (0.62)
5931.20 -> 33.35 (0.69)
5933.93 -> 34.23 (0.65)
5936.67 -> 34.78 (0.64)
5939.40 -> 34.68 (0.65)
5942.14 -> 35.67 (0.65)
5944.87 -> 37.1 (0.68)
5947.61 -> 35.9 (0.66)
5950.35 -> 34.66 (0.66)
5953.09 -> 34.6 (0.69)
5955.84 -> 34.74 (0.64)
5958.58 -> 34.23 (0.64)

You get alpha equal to 1.2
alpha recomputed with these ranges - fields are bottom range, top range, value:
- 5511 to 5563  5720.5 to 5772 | 1.29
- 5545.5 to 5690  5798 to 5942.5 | 1.12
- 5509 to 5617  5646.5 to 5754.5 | 1.20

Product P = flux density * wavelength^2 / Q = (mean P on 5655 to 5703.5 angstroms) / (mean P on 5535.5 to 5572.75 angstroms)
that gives 1.10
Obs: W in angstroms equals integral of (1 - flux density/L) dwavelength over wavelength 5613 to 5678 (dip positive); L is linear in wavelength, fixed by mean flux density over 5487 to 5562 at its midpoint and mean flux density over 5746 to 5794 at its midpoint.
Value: 2.8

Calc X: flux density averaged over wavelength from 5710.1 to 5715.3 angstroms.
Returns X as 34.8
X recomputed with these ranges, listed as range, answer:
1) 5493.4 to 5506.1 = 30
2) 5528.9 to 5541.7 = 33.1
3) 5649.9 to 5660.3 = 36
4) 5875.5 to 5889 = 28.4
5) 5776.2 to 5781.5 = 39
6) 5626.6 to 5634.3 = 32.3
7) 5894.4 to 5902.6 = 20.6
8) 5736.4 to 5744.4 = 38.3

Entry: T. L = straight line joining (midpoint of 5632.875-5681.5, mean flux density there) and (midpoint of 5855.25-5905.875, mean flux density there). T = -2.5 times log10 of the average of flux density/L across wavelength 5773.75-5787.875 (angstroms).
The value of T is -0.23 mag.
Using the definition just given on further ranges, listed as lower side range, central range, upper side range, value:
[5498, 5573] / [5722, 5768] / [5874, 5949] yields -0.24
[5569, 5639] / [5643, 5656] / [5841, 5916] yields -0.13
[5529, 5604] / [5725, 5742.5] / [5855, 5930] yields -0.21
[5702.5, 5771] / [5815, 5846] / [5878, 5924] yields -0.23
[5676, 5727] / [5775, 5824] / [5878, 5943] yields -0.22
